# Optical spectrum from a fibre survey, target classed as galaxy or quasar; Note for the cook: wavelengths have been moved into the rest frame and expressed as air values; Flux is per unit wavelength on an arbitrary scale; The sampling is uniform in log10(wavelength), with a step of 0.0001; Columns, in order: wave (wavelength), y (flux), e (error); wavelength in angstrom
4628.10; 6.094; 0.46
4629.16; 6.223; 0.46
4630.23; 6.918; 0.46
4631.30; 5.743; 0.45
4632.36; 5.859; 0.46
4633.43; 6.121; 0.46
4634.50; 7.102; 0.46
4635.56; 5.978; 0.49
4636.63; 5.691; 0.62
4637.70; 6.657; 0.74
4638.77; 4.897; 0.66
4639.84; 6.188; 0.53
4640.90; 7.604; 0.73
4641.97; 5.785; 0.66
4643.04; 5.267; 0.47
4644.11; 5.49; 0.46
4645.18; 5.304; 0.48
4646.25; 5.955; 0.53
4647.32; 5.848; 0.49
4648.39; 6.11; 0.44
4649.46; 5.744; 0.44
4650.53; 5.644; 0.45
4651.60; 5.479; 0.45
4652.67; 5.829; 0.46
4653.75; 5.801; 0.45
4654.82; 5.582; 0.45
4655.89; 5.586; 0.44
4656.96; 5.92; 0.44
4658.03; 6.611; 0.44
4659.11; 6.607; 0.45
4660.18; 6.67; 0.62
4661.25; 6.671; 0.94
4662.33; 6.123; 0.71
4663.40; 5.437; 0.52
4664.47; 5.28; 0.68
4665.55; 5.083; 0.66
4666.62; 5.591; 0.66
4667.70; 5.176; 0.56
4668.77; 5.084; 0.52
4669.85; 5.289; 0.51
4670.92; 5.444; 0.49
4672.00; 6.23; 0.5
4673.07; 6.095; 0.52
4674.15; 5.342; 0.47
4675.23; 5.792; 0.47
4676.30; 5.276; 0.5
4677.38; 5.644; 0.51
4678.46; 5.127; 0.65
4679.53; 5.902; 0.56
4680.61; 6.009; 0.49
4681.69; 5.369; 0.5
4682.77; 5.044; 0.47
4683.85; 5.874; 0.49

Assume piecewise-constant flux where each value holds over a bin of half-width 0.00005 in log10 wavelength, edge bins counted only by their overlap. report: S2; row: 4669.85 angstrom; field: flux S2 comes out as 5.289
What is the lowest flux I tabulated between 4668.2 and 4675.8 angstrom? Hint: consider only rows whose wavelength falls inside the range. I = 5.084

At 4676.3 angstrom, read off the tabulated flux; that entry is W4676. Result 5.276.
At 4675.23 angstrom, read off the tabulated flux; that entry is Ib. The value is 5.792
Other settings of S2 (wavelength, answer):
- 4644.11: 5.49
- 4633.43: 6.121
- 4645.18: 5.304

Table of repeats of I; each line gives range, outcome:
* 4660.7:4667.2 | 5.083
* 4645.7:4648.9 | 5.848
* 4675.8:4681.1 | 5.127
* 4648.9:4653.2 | 5.479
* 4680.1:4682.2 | 5.369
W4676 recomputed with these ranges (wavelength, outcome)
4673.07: 6.095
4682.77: 5.044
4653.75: 5.801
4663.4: 5.437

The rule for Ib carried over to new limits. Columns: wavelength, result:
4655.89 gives 5.586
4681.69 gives 5.369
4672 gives 6.23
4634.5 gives 7.102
